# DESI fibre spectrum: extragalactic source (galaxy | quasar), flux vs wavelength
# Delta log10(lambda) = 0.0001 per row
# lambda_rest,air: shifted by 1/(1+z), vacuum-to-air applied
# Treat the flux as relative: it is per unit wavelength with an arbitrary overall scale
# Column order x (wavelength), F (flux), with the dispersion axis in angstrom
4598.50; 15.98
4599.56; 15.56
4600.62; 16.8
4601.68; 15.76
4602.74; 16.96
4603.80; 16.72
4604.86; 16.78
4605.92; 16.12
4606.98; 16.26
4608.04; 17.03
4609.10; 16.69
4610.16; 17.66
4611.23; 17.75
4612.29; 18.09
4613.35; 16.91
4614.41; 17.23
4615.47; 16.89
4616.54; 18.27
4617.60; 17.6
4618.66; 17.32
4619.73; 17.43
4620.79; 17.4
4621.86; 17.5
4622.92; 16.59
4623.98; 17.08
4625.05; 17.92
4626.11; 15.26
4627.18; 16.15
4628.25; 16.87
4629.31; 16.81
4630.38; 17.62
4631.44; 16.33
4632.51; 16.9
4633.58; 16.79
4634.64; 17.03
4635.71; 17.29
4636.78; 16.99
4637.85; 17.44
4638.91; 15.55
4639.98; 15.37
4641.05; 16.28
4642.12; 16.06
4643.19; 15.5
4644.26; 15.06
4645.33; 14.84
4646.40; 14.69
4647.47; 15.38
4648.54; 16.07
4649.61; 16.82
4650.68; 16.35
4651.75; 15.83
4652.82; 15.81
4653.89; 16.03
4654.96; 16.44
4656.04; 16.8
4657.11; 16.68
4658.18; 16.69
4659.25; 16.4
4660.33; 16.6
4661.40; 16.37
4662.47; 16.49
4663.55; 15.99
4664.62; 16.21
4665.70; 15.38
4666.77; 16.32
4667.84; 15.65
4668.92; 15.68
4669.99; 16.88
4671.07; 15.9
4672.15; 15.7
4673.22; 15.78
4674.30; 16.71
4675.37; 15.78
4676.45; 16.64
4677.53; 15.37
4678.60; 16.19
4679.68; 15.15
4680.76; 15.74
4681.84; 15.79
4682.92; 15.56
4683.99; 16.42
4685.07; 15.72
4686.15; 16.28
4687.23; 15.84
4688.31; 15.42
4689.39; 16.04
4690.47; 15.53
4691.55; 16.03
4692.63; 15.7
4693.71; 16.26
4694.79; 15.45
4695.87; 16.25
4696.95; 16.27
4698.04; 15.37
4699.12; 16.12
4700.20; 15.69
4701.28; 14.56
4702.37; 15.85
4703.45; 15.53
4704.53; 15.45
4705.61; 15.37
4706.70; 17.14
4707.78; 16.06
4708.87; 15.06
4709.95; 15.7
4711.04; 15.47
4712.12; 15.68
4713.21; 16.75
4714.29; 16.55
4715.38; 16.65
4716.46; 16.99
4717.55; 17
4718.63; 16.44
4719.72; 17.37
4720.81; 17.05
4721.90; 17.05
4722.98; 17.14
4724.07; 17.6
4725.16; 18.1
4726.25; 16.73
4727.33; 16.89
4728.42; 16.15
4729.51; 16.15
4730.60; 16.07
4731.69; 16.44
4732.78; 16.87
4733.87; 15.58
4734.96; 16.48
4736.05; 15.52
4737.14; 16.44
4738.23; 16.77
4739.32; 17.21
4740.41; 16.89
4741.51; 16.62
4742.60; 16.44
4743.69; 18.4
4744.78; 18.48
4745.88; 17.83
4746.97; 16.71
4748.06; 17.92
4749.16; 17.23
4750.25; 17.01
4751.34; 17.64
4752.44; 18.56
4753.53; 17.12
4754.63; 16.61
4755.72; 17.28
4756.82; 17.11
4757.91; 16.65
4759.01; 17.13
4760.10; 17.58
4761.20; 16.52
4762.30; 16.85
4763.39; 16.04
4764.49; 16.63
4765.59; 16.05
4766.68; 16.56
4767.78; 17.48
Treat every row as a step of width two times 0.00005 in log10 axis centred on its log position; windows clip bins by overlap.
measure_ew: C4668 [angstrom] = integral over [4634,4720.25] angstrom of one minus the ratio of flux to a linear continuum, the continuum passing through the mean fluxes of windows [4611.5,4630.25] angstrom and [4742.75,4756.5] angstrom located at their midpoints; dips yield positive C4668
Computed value 6.35 angstrom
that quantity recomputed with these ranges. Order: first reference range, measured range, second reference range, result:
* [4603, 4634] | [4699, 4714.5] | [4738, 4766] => 1.2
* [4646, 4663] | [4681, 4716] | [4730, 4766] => 1.5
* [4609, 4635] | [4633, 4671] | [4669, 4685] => 0.8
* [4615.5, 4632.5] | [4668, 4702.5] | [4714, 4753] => 2.3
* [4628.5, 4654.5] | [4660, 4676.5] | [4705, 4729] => 0.2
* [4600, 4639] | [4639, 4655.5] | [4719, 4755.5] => 1.2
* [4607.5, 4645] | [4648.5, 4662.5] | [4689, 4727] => 0.2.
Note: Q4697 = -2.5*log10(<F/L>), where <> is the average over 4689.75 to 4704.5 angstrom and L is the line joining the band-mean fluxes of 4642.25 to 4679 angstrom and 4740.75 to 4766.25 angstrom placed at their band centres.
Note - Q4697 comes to 0.050 mag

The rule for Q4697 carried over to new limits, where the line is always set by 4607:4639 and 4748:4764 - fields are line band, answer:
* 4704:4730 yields 0.04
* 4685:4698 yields 0.08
